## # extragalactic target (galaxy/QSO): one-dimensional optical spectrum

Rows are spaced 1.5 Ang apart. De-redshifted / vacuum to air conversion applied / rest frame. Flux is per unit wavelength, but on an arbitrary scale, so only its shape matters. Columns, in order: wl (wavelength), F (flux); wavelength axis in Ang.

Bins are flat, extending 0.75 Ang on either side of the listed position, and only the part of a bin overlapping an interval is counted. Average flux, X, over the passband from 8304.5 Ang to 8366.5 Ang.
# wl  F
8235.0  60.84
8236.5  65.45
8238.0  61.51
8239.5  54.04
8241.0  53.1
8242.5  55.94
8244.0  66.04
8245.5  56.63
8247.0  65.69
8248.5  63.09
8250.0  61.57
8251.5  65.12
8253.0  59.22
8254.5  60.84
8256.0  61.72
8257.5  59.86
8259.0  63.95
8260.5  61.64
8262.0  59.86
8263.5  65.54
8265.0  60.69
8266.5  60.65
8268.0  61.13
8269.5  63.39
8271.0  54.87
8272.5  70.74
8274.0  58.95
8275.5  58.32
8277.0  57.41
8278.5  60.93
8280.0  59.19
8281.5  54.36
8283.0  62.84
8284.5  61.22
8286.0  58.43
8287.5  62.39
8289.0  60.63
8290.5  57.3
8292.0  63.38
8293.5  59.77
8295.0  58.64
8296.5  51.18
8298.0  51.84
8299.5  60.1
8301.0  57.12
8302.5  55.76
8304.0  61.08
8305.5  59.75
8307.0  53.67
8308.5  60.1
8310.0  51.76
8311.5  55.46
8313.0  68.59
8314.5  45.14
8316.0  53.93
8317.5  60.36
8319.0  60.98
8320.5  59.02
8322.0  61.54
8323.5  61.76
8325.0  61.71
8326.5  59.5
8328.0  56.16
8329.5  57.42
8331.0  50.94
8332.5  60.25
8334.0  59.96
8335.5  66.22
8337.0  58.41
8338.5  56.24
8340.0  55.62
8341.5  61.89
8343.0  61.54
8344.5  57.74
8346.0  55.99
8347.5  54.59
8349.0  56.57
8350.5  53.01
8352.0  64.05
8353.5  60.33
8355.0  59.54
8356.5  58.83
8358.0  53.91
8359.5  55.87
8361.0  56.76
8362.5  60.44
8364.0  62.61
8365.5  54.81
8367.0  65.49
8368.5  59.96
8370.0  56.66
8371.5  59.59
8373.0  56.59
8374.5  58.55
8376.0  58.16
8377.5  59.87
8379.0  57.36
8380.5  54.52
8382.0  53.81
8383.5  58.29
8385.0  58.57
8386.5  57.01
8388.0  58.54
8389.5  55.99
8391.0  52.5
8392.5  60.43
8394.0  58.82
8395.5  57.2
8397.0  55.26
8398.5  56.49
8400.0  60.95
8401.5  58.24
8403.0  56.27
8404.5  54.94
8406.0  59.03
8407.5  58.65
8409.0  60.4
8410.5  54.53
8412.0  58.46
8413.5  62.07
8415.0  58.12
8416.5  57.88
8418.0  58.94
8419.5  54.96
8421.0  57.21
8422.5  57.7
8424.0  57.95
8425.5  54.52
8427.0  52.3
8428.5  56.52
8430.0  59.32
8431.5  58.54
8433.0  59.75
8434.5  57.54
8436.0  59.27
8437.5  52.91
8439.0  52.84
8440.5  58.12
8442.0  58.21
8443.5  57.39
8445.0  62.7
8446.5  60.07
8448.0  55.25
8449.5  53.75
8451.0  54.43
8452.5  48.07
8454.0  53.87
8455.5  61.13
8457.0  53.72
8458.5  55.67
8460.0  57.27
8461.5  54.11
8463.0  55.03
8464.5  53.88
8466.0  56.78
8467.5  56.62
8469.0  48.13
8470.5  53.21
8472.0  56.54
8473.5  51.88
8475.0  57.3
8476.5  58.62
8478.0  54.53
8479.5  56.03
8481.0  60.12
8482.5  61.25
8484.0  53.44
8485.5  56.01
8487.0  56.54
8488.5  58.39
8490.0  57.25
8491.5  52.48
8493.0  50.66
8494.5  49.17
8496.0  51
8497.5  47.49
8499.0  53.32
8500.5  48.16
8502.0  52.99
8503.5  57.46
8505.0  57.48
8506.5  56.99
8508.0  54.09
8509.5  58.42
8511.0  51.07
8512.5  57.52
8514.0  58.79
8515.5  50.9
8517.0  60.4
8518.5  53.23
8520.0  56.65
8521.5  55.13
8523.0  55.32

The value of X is 58.2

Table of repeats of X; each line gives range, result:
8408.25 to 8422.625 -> 58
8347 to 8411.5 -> 57.8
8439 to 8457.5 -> 56.3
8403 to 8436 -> 57.6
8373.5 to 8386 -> 57.4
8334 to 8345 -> 59.7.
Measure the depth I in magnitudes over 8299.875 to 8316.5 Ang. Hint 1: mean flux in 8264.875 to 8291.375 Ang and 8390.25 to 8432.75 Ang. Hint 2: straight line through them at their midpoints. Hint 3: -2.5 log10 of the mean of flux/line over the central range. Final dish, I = 0.05 mag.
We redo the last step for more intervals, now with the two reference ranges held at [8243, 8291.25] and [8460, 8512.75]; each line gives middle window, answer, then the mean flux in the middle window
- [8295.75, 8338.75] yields 0.03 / 57.8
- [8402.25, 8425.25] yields -0.02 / 57.7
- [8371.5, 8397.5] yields 0.01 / 57.2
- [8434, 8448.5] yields -0.03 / 57.5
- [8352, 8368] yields -0.01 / 59.1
